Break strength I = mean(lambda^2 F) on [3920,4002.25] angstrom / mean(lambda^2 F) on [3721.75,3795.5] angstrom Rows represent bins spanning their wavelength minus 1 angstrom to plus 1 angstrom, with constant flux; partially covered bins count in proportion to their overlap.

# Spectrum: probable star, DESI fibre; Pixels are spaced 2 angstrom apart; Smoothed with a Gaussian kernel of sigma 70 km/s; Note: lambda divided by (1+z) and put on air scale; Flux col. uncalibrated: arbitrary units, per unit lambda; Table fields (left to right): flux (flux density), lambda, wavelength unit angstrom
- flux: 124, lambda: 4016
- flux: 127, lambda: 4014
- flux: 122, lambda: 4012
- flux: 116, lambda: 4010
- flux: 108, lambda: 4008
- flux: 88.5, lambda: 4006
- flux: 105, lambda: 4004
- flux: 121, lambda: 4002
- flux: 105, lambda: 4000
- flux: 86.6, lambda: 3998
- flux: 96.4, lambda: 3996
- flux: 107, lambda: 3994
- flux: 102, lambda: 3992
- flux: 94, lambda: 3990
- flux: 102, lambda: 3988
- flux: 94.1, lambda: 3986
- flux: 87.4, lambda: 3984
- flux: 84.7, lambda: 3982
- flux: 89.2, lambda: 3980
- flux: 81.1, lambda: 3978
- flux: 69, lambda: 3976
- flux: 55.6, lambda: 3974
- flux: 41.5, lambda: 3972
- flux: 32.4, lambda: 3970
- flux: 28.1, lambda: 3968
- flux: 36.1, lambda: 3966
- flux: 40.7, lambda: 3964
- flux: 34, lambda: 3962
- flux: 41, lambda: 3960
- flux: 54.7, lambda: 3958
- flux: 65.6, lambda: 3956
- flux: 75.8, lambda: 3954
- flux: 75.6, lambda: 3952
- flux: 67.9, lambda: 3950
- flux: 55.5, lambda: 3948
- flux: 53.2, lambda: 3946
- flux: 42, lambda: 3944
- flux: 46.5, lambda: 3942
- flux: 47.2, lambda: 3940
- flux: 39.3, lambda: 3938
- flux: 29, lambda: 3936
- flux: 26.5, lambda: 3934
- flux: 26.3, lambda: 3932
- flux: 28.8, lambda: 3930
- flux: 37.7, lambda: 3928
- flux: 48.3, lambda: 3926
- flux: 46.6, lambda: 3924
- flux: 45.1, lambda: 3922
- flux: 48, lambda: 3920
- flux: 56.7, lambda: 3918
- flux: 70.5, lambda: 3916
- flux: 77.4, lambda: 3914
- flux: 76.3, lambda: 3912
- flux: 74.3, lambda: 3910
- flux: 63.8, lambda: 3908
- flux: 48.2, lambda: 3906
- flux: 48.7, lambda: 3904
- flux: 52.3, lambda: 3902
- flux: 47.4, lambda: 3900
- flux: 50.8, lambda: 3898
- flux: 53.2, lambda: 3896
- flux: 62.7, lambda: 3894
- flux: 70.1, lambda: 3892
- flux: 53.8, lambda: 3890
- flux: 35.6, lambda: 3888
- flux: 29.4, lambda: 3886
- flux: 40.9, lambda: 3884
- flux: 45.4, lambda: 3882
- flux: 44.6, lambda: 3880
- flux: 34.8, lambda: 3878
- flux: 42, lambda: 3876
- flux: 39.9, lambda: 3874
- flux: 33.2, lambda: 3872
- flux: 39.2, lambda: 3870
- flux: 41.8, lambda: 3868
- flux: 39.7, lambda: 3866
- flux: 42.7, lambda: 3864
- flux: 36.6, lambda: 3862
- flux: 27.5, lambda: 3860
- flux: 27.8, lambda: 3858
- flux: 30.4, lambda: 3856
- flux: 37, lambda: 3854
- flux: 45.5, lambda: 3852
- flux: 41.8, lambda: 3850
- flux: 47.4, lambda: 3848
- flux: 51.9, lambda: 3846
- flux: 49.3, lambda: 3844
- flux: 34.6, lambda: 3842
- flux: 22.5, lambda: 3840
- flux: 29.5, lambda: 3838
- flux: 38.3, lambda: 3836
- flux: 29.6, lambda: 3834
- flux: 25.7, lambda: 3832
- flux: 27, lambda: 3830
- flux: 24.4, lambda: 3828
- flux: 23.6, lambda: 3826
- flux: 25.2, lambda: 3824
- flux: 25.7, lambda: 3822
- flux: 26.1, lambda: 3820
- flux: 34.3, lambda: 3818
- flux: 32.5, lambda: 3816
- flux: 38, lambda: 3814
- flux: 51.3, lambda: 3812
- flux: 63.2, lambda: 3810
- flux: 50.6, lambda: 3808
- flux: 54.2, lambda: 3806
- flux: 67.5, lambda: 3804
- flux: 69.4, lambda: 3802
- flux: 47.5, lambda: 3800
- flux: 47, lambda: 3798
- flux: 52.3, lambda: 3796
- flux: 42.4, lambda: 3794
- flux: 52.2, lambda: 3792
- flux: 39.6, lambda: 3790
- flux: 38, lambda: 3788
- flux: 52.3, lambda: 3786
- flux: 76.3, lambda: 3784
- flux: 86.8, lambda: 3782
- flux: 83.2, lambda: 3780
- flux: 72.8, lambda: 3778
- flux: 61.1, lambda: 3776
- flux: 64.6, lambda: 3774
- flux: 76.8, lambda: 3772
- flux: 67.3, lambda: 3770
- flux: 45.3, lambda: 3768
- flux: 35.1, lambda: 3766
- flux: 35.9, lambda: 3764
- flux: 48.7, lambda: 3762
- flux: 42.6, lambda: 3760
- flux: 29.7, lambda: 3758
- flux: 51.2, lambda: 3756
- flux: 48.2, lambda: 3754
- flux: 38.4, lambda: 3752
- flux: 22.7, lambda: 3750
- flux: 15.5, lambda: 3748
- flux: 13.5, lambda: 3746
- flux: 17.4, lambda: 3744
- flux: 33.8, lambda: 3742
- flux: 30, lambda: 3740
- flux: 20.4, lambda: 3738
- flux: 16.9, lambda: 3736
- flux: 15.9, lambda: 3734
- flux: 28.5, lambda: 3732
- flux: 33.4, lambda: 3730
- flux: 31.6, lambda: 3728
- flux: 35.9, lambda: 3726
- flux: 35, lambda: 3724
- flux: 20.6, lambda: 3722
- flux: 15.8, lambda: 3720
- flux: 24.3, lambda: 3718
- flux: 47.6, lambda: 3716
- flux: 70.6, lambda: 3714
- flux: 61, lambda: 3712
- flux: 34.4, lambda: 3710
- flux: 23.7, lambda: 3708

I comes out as 1.60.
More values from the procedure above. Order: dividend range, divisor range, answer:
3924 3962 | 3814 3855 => 1.49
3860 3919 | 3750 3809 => 0.98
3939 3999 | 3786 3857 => 1.77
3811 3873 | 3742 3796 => 0.75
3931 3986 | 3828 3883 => 1.53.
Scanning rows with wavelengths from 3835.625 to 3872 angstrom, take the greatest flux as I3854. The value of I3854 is 51.9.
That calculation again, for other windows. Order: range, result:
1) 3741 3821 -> 86.8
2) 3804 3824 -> 67.5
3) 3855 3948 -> 77.4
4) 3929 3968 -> 75.8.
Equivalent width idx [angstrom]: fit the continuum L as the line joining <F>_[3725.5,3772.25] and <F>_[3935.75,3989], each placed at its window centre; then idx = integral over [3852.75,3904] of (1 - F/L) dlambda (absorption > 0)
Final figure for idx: 6.9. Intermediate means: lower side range 34.1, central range 42.5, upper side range 58.5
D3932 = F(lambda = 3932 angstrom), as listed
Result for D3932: 26.3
